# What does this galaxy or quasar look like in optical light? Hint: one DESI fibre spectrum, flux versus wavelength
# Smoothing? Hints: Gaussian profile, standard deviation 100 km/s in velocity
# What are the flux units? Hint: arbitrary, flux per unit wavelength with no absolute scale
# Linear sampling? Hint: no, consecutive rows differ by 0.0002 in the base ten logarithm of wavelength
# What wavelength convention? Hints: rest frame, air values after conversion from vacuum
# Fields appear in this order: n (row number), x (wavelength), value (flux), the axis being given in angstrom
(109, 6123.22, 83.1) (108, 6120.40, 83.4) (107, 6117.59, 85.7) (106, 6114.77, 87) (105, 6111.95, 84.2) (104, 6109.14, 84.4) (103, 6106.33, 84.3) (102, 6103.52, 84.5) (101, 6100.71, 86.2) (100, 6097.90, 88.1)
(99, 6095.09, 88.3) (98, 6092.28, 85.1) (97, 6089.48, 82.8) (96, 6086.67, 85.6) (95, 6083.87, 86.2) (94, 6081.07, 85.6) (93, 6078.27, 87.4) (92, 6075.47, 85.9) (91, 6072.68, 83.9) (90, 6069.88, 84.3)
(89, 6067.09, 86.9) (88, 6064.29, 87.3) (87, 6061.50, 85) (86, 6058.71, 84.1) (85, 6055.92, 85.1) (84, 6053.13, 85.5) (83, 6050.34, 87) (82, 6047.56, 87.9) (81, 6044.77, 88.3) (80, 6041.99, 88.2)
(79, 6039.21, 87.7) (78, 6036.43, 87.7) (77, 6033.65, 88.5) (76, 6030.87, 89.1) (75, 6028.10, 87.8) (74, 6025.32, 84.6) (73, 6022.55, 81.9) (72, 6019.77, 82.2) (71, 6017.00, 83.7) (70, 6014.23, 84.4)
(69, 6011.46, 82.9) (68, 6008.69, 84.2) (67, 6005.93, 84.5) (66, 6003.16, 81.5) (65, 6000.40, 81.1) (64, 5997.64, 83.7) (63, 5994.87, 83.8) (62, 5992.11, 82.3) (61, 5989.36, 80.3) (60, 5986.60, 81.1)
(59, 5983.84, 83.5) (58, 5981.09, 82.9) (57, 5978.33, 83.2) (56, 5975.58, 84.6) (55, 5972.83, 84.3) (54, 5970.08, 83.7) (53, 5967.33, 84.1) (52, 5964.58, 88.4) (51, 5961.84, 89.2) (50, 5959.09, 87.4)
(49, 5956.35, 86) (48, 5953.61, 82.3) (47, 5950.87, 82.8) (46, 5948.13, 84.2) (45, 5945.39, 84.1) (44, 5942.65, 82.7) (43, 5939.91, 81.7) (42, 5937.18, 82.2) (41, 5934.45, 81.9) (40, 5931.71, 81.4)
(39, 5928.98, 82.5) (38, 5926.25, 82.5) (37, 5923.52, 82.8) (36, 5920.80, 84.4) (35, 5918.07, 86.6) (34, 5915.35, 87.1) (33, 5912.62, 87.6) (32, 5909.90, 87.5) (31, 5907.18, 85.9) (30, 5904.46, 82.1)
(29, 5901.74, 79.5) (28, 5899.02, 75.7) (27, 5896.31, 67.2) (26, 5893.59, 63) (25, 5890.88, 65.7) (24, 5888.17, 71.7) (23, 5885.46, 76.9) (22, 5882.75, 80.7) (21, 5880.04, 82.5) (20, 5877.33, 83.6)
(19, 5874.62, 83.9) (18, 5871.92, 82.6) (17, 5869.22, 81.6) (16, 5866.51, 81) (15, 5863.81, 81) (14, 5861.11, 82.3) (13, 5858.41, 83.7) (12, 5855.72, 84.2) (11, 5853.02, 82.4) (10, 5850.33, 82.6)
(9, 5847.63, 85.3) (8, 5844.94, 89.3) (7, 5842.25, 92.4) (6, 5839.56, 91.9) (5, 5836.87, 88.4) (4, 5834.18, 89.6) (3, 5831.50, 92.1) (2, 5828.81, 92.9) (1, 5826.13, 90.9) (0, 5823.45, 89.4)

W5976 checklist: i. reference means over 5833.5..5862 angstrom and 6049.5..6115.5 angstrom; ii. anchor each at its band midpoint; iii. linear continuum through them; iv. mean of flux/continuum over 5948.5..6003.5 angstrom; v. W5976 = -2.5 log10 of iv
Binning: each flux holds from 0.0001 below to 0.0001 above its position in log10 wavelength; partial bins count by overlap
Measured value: 0.03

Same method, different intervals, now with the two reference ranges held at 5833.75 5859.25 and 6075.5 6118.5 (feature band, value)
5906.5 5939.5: 0.03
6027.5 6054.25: -0.02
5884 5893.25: 0.22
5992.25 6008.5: 0.04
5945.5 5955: 0.04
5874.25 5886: 0.07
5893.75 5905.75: 0.16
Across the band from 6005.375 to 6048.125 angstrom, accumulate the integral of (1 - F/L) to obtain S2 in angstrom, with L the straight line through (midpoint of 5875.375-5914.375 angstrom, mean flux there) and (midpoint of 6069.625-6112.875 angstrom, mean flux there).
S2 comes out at -1.4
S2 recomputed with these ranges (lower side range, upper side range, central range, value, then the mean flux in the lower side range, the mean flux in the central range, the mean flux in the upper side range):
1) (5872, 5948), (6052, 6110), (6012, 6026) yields 0.1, 80.6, 83.3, 85.6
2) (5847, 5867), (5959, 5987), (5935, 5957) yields 0.3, 82.8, 83.1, 84.8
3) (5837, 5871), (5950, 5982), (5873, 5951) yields 3.9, 84.9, 80.7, 85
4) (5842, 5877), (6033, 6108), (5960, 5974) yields -0.2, 83.7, 86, 86.2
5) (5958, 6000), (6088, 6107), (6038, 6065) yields -0.5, 84.1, 86.6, 85.6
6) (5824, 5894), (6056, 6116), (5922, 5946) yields 0.5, 83.5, 82.4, 85.6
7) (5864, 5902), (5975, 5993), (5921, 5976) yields -2.3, 76.9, 83.9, 82.5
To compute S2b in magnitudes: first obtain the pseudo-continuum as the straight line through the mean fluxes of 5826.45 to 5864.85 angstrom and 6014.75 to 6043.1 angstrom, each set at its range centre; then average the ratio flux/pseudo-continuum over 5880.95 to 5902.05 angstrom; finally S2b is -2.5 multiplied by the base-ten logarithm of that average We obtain 0.20 mag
